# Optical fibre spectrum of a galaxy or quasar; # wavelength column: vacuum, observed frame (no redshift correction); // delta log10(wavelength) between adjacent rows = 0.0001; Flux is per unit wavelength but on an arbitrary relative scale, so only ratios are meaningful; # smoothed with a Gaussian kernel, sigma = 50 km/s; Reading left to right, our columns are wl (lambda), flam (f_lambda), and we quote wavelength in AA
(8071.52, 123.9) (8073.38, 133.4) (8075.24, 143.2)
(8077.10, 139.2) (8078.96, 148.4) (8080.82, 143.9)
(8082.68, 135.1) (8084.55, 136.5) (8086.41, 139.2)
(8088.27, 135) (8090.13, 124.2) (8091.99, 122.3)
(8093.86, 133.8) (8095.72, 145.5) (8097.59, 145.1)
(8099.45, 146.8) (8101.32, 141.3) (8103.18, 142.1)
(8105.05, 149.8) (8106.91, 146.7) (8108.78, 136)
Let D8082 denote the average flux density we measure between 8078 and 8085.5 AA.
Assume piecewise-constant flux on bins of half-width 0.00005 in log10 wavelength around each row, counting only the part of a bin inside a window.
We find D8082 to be 141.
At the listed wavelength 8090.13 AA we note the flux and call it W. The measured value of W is 124.2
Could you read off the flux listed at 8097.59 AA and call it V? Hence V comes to 145.1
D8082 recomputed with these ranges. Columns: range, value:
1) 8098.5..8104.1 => 144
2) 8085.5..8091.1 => 133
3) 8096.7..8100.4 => 146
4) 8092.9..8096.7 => 139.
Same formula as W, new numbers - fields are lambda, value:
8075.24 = 143.2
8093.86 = 133.8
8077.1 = 139.2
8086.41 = 139.2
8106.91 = 146.7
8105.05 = 149.8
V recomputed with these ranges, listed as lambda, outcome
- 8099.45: 146.8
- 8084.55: 136.5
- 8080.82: 143.9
